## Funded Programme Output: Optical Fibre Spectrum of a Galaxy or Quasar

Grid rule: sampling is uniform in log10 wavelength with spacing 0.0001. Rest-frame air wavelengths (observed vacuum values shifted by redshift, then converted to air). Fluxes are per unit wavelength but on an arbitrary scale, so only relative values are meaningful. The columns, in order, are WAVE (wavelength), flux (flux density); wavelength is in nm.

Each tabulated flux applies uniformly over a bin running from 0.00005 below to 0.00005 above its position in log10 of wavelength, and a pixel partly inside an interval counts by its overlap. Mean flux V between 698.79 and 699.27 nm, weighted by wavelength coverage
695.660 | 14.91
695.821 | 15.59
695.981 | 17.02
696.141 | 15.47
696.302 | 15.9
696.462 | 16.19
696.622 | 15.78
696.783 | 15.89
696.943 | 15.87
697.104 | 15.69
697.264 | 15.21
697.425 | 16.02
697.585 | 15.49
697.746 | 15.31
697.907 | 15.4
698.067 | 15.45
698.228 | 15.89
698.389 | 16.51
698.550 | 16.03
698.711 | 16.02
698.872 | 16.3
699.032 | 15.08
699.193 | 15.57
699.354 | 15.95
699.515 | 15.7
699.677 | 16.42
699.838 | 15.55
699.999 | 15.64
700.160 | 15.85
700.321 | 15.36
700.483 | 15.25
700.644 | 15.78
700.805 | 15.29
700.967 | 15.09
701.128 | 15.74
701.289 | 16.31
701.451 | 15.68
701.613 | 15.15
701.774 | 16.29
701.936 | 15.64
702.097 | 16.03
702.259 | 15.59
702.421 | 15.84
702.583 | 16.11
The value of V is 15.7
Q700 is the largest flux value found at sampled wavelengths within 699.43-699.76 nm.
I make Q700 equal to 16.42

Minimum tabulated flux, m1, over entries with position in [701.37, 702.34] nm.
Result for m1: 15.15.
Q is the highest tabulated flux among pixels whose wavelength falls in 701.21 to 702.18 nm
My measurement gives 16.31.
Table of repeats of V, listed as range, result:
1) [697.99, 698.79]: 16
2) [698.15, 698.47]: 16.2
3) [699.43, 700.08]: 15.8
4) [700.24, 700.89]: 15.4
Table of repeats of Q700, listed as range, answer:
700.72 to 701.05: 15.29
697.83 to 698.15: 15.45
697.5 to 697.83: 15.49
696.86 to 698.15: 16.02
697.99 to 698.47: 16.51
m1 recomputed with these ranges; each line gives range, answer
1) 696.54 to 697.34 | 15.21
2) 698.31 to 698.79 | 16.02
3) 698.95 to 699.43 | 15.08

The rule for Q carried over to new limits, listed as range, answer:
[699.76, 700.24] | 15.85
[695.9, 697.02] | 17.02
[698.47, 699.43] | 16.3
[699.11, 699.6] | 15.95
